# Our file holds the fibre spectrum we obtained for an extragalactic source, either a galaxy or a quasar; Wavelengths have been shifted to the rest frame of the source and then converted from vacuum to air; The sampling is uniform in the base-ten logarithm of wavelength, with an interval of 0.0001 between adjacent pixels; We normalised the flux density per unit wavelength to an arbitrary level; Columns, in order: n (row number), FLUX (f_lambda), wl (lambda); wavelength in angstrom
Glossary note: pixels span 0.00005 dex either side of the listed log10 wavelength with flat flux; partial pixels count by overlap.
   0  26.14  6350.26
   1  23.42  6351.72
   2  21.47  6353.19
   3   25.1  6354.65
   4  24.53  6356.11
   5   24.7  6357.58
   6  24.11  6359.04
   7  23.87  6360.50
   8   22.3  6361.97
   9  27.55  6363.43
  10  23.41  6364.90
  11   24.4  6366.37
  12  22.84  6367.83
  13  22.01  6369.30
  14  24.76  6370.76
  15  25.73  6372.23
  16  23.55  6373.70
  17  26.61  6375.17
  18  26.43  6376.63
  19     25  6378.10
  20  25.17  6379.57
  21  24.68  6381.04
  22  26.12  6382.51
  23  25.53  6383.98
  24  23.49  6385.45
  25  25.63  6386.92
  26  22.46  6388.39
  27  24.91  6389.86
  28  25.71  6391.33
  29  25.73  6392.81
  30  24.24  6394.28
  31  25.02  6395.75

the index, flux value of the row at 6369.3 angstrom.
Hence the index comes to 22.01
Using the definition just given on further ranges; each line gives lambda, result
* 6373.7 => 23.55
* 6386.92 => 25.63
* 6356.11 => 24.53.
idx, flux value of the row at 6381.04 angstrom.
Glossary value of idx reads 24.68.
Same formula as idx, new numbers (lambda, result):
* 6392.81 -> 25.73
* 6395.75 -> 25.02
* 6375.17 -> 26.61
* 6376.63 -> 26.43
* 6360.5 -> 23.87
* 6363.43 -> 27.55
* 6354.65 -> 25.1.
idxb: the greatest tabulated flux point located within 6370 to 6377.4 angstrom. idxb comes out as 26.61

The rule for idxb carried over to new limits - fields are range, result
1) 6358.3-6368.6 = 27.55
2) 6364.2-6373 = 25.73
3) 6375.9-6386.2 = 26.43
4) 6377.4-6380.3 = 25.17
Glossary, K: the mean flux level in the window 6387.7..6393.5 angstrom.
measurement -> 24.7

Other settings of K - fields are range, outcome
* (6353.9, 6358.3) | 24.8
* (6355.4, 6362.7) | 23.9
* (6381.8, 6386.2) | 25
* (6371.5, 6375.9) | 25.3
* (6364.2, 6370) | 23.2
